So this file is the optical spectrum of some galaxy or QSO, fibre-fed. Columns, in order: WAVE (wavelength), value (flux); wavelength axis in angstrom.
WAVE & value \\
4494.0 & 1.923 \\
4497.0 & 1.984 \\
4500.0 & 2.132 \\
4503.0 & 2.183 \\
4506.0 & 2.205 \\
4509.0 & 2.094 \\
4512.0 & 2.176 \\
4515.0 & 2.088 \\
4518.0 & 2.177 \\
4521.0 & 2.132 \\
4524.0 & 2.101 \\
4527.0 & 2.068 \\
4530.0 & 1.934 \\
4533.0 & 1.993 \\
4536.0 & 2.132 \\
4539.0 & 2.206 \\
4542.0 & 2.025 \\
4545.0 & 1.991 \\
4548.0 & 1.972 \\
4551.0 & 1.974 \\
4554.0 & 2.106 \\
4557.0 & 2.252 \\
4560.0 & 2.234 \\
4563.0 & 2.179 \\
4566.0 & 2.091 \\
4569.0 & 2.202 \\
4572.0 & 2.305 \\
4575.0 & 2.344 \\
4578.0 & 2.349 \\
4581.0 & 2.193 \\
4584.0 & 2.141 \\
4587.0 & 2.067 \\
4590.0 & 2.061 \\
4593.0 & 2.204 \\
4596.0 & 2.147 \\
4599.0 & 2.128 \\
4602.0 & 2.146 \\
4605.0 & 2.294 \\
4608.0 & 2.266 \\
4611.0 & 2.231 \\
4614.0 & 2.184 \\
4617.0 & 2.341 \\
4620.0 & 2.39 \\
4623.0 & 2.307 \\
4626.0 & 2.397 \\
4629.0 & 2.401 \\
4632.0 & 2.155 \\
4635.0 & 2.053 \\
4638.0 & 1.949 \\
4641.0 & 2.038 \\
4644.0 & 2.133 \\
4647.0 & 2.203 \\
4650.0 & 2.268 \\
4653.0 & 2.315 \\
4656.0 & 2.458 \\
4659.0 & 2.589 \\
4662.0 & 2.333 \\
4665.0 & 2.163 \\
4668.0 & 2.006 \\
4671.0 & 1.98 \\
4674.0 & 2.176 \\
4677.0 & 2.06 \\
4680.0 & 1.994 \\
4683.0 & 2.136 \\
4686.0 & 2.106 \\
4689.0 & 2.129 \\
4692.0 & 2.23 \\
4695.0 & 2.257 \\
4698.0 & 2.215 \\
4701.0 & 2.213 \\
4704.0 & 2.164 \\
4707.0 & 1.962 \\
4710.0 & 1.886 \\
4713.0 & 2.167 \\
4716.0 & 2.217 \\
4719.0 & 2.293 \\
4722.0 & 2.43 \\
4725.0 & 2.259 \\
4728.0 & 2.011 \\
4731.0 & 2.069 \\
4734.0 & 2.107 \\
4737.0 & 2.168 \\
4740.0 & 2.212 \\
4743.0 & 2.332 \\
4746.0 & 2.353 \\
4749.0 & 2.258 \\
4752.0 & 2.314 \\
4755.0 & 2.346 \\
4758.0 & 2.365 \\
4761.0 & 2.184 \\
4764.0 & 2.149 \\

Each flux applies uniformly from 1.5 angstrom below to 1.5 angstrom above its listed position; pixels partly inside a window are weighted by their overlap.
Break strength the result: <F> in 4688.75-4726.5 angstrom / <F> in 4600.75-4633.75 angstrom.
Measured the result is 1.0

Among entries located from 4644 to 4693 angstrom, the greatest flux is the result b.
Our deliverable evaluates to 2.589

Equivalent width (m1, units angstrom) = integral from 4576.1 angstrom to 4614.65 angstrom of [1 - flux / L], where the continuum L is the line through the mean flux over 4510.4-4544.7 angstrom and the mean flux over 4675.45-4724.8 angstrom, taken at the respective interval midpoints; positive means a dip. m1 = -1.3 angstrom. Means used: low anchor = 2.09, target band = 2.19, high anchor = 2.16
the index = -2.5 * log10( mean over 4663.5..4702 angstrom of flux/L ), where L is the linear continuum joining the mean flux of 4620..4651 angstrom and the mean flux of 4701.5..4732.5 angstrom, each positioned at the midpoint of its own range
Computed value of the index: 0.02 mag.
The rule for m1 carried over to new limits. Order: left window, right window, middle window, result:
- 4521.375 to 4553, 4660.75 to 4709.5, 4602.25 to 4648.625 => -2.8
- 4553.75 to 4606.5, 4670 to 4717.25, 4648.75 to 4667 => -1.7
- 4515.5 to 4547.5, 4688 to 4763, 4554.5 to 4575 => -1.2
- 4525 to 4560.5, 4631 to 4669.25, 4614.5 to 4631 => -1.4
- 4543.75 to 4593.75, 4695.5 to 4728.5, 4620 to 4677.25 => -1.4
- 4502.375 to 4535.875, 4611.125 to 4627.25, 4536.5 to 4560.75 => 0.8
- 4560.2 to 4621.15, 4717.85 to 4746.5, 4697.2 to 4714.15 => 0.9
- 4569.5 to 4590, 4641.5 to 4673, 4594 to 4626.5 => -0.4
